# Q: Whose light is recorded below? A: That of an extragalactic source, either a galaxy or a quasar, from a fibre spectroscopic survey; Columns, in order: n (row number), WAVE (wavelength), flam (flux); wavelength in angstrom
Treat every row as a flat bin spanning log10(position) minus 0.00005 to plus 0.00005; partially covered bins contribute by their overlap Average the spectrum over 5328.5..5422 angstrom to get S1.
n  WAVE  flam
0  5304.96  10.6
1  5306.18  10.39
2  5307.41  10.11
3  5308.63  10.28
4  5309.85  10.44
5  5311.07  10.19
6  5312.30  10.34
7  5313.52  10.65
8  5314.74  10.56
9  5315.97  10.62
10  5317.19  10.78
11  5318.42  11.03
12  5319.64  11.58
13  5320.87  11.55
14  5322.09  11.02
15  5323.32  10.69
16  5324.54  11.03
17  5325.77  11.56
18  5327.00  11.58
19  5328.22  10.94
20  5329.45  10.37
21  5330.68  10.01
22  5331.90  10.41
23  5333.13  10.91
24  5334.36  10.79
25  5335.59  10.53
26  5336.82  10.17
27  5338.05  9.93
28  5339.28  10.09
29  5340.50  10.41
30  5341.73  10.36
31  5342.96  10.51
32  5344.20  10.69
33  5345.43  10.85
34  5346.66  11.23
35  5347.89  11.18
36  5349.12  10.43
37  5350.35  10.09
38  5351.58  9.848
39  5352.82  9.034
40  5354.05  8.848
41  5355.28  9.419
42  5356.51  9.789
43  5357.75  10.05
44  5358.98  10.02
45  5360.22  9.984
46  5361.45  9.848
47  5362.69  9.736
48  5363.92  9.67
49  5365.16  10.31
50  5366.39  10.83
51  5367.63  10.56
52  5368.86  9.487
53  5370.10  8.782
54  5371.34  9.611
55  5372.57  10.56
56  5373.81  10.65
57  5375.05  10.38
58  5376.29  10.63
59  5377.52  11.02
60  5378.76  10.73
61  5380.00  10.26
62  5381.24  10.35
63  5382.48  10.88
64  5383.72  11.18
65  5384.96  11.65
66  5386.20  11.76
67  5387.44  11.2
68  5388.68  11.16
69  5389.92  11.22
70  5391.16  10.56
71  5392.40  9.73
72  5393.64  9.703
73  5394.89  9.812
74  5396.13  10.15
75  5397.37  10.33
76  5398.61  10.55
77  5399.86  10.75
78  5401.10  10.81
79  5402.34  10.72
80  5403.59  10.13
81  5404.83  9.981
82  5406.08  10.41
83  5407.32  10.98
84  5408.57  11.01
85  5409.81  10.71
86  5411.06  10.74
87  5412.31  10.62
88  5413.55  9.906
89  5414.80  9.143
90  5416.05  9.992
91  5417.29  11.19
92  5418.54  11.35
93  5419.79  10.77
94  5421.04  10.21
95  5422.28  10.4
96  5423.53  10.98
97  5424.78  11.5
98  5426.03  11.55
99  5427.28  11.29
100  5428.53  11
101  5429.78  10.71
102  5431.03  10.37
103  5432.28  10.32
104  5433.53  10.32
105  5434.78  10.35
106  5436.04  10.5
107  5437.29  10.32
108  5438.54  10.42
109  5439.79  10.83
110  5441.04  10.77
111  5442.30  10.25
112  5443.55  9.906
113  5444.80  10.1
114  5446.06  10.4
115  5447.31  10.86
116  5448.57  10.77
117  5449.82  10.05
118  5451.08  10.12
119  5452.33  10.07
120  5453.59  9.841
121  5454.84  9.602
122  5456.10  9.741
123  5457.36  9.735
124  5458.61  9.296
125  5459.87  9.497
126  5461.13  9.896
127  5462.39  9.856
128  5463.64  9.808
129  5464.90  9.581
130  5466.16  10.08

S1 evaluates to 10.4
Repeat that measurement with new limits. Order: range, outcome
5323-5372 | 10.3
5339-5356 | 10.2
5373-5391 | 10.9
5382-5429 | 10.7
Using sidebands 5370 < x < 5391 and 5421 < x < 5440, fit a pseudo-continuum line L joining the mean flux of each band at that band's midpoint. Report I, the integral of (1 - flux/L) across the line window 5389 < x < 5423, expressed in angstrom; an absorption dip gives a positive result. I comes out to 0.9 angstrom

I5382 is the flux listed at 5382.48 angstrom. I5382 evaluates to 10.88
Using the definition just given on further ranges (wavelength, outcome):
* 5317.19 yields 10.78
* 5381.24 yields 10.35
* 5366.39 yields 10.83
